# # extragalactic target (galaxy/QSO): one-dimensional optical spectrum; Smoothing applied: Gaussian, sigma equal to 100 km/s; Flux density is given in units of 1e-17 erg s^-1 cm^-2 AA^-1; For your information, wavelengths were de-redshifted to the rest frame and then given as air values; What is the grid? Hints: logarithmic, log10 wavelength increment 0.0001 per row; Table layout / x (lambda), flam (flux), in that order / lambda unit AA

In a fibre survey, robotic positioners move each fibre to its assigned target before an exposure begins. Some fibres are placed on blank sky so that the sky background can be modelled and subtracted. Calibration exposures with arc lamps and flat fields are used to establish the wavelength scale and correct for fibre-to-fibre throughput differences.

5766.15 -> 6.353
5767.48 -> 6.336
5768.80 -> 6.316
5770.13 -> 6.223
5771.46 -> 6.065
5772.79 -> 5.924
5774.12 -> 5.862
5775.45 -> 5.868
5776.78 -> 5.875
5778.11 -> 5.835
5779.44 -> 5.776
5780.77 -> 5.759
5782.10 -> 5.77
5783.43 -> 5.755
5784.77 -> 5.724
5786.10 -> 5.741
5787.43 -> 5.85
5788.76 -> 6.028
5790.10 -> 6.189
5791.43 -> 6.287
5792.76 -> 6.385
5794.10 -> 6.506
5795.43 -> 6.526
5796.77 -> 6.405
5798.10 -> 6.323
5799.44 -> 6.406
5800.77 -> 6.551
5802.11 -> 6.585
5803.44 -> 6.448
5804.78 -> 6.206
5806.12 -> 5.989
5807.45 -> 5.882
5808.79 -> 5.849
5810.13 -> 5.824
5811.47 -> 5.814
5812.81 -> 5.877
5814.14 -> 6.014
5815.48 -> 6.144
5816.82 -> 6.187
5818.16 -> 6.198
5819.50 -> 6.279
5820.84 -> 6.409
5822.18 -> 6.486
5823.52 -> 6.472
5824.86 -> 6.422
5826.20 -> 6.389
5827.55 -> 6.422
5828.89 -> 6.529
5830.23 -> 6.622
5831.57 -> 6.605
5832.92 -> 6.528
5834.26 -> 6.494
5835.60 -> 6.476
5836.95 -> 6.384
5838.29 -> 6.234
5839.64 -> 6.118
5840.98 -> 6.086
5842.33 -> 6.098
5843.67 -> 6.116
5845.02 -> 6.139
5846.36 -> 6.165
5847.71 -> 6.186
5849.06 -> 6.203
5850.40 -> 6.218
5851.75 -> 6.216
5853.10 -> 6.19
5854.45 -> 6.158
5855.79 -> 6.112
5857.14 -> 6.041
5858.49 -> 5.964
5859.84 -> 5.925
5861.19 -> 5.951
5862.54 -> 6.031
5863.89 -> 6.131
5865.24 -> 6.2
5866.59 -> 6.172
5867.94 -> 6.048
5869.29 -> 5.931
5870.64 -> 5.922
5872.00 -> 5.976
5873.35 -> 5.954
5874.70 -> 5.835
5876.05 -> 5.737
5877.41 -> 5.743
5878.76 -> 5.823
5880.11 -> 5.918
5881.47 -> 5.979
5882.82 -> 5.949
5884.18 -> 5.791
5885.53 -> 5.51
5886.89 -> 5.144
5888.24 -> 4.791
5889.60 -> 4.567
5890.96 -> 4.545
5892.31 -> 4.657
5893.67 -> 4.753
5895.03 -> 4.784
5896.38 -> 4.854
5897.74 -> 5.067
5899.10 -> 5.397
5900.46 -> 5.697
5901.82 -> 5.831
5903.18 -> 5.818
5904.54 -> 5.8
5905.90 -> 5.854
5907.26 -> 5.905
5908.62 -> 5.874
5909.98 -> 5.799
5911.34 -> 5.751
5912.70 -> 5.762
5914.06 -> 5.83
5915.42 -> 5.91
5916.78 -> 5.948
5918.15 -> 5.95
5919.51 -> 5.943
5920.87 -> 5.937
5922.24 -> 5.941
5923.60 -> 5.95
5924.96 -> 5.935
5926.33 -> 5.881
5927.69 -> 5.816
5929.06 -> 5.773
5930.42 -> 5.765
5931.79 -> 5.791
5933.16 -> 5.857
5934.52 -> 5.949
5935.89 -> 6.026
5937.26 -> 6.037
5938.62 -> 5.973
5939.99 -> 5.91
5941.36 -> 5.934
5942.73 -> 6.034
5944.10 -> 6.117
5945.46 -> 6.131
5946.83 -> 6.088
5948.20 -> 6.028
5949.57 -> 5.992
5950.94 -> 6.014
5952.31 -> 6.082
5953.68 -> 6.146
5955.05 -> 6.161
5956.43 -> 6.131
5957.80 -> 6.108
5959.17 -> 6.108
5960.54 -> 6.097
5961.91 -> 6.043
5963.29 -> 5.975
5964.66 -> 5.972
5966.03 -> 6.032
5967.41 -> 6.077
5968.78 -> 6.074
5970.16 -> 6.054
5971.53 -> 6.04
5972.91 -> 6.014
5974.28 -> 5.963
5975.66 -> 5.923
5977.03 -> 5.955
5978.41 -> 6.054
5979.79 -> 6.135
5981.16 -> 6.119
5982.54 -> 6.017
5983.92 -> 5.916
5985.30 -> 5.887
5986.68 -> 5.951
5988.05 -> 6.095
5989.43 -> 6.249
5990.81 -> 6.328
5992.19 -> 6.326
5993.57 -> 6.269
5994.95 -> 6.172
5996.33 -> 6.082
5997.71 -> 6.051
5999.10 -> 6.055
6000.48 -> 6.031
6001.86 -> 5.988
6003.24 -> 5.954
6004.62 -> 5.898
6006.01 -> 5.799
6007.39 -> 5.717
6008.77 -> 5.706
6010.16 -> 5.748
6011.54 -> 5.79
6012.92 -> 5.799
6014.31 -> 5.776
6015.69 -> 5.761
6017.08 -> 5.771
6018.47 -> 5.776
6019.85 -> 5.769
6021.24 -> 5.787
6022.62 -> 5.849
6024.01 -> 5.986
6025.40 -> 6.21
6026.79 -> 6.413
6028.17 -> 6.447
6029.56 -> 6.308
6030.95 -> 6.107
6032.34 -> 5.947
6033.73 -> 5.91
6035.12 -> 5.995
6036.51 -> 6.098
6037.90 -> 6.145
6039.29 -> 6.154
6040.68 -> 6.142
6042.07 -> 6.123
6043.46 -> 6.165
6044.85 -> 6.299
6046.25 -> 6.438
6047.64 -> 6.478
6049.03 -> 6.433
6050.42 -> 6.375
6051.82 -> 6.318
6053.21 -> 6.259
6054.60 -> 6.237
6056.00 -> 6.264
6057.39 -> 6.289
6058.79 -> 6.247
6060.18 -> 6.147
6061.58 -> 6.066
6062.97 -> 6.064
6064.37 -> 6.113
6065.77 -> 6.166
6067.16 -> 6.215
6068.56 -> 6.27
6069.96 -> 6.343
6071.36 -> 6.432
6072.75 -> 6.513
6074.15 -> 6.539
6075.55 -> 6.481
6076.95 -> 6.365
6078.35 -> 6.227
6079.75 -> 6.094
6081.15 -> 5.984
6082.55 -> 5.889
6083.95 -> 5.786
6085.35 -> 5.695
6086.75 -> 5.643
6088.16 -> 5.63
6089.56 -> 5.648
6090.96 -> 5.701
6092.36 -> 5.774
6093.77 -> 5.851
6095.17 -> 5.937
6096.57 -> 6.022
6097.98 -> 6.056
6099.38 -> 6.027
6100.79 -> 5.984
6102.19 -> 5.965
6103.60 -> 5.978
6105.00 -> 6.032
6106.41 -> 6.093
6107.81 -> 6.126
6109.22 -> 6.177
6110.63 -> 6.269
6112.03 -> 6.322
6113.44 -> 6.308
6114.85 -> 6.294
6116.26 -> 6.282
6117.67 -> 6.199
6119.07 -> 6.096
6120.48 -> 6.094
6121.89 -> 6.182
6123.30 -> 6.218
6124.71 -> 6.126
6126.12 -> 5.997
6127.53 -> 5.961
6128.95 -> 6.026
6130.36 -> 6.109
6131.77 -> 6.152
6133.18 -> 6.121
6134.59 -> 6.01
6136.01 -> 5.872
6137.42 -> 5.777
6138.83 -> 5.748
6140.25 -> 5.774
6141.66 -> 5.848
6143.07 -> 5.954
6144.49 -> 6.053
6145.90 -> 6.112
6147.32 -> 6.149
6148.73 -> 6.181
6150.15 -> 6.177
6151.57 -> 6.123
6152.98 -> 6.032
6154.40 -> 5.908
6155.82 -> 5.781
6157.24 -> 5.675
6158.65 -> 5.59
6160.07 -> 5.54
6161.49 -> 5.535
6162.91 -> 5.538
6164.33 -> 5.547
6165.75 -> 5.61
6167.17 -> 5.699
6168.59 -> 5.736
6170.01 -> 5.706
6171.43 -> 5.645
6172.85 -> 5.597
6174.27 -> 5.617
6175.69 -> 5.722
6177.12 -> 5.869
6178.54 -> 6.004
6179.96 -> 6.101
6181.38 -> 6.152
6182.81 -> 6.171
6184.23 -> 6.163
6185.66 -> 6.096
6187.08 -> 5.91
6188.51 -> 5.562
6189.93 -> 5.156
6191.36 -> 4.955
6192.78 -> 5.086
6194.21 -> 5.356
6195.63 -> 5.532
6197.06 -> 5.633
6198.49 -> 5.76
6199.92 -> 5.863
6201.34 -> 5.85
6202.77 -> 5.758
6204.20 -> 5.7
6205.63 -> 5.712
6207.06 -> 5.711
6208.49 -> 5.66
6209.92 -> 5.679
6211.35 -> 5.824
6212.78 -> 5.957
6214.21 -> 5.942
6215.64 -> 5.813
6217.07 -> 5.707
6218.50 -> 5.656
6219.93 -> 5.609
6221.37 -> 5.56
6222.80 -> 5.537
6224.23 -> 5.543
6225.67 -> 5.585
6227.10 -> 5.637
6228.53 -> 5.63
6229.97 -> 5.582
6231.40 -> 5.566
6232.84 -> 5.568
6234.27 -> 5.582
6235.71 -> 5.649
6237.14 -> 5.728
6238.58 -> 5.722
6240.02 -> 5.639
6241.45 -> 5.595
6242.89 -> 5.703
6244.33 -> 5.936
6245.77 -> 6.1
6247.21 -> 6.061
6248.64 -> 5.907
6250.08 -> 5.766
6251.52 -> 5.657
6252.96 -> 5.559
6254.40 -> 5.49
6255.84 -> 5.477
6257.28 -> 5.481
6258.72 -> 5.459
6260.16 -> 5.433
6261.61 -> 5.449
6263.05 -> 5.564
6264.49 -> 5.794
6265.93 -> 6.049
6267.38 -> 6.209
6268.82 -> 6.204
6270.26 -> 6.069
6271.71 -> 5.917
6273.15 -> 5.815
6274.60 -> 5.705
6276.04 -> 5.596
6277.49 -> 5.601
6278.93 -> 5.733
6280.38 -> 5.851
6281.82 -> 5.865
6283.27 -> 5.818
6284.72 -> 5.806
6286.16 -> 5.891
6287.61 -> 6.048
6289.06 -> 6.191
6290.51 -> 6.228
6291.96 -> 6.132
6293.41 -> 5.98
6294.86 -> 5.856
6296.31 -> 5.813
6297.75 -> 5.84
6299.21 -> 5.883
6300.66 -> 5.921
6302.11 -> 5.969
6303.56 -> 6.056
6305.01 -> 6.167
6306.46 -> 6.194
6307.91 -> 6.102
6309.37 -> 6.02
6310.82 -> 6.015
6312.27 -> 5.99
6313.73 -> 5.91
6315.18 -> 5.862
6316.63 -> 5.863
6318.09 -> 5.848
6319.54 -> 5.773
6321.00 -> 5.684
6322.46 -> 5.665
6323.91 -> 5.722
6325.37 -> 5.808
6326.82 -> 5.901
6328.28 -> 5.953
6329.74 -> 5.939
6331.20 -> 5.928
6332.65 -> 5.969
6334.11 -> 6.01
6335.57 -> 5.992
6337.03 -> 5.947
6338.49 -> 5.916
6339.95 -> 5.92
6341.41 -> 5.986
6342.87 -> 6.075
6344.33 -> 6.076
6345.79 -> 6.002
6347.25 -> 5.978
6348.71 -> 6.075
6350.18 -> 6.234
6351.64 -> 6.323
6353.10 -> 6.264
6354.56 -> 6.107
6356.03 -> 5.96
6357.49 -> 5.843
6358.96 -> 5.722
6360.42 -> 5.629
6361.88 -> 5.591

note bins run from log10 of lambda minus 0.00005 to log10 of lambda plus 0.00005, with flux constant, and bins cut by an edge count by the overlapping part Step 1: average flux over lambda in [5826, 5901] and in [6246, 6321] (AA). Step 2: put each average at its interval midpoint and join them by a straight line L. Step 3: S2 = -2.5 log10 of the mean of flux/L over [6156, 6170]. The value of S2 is 0.05 mag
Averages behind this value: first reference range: 5.88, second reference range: 5.86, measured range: 5.62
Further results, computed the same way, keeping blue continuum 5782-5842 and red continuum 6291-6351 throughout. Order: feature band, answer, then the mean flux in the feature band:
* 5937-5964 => 0.018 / 6.06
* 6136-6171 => 0.040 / 5.82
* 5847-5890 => 0.056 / 5.89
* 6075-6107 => 0.024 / 5.95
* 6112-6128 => -0.019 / 6.17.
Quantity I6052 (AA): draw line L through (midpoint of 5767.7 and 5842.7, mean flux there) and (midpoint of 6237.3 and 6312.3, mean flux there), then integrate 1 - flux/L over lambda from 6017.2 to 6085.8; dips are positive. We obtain -1.85 AA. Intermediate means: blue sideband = 6.18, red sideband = 5.85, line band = 6.17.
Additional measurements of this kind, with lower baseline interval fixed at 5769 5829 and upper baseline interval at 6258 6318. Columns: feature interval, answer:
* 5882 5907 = 3.3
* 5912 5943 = 0.8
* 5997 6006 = 0.1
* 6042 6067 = -1.0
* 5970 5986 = 0.1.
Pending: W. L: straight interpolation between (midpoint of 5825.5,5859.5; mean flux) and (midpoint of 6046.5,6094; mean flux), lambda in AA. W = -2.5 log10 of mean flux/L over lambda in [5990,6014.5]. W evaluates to 0.04 mag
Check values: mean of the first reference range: 6.26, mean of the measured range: 5.98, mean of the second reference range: 6.14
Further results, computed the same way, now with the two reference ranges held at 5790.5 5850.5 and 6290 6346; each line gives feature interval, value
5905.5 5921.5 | 0.06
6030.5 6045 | 0.01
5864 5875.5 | 0.04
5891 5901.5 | 0.23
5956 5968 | 0.02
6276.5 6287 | 0.03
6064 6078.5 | -0.04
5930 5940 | 0.05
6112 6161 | 0.01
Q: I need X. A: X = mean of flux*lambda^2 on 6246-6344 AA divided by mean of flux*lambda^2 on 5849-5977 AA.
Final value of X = 1.14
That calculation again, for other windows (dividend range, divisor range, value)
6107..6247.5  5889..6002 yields 1.07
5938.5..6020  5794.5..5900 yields 1.05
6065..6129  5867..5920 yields 1.16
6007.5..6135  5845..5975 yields 1.10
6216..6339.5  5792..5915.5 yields 1.12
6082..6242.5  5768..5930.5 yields 1.09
